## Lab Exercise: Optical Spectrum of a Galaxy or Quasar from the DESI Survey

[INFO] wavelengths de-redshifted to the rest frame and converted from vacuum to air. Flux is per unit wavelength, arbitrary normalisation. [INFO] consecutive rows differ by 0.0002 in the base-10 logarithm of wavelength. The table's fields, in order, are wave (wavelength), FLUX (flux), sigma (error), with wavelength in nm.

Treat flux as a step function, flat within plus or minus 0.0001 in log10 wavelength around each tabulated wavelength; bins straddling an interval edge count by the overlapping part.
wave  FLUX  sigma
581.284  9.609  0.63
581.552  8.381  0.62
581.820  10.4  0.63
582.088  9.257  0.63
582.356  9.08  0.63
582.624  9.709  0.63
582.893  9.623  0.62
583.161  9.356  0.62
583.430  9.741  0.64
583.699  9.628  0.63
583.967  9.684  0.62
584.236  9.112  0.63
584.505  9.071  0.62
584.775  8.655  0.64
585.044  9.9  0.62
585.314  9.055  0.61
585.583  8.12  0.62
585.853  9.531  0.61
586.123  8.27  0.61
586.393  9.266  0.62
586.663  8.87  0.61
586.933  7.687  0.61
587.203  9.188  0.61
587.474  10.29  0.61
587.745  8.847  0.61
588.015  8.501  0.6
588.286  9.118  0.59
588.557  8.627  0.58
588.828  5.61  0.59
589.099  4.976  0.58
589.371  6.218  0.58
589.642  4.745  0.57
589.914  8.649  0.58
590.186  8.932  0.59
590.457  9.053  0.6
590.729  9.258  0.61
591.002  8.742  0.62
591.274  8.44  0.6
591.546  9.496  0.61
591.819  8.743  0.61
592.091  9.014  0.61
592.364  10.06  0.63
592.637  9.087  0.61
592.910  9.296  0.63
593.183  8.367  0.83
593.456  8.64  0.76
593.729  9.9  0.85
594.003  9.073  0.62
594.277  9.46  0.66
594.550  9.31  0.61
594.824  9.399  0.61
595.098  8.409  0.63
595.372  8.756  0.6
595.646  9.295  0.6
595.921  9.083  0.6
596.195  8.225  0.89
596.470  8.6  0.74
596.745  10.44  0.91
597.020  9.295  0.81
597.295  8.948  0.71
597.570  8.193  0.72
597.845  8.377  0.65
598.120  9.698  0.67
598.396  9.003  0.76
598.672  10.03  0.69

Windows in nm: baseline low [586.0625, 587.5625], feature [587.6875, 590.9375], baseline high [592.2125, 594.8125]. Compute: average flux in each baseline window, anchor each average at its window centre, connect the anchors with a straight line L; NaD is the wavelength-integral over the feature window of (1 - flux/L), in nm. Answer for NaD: 0.480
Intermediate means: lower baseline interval 8.92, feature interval 7.71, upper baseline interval 9.25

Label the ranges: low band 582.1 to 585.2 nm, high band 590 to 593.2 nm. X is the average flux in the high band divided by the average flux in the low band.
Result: 0.96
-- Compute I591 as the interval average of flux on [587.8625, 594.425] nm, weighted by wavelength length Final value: 8.42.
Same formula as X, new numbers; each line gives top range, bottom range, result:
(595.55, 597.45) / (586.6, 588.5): 1.02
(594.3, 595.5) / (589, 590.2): 1.38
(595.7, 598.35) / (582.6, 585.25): 0.95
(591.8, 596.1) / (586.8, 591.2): 1.14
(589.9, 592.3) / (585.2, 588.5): 1.01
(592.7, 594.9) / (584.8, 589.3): 1.08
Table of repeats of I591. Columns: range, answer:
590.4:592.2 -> 8.96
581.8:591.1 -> 8.68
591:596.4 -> 9.04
